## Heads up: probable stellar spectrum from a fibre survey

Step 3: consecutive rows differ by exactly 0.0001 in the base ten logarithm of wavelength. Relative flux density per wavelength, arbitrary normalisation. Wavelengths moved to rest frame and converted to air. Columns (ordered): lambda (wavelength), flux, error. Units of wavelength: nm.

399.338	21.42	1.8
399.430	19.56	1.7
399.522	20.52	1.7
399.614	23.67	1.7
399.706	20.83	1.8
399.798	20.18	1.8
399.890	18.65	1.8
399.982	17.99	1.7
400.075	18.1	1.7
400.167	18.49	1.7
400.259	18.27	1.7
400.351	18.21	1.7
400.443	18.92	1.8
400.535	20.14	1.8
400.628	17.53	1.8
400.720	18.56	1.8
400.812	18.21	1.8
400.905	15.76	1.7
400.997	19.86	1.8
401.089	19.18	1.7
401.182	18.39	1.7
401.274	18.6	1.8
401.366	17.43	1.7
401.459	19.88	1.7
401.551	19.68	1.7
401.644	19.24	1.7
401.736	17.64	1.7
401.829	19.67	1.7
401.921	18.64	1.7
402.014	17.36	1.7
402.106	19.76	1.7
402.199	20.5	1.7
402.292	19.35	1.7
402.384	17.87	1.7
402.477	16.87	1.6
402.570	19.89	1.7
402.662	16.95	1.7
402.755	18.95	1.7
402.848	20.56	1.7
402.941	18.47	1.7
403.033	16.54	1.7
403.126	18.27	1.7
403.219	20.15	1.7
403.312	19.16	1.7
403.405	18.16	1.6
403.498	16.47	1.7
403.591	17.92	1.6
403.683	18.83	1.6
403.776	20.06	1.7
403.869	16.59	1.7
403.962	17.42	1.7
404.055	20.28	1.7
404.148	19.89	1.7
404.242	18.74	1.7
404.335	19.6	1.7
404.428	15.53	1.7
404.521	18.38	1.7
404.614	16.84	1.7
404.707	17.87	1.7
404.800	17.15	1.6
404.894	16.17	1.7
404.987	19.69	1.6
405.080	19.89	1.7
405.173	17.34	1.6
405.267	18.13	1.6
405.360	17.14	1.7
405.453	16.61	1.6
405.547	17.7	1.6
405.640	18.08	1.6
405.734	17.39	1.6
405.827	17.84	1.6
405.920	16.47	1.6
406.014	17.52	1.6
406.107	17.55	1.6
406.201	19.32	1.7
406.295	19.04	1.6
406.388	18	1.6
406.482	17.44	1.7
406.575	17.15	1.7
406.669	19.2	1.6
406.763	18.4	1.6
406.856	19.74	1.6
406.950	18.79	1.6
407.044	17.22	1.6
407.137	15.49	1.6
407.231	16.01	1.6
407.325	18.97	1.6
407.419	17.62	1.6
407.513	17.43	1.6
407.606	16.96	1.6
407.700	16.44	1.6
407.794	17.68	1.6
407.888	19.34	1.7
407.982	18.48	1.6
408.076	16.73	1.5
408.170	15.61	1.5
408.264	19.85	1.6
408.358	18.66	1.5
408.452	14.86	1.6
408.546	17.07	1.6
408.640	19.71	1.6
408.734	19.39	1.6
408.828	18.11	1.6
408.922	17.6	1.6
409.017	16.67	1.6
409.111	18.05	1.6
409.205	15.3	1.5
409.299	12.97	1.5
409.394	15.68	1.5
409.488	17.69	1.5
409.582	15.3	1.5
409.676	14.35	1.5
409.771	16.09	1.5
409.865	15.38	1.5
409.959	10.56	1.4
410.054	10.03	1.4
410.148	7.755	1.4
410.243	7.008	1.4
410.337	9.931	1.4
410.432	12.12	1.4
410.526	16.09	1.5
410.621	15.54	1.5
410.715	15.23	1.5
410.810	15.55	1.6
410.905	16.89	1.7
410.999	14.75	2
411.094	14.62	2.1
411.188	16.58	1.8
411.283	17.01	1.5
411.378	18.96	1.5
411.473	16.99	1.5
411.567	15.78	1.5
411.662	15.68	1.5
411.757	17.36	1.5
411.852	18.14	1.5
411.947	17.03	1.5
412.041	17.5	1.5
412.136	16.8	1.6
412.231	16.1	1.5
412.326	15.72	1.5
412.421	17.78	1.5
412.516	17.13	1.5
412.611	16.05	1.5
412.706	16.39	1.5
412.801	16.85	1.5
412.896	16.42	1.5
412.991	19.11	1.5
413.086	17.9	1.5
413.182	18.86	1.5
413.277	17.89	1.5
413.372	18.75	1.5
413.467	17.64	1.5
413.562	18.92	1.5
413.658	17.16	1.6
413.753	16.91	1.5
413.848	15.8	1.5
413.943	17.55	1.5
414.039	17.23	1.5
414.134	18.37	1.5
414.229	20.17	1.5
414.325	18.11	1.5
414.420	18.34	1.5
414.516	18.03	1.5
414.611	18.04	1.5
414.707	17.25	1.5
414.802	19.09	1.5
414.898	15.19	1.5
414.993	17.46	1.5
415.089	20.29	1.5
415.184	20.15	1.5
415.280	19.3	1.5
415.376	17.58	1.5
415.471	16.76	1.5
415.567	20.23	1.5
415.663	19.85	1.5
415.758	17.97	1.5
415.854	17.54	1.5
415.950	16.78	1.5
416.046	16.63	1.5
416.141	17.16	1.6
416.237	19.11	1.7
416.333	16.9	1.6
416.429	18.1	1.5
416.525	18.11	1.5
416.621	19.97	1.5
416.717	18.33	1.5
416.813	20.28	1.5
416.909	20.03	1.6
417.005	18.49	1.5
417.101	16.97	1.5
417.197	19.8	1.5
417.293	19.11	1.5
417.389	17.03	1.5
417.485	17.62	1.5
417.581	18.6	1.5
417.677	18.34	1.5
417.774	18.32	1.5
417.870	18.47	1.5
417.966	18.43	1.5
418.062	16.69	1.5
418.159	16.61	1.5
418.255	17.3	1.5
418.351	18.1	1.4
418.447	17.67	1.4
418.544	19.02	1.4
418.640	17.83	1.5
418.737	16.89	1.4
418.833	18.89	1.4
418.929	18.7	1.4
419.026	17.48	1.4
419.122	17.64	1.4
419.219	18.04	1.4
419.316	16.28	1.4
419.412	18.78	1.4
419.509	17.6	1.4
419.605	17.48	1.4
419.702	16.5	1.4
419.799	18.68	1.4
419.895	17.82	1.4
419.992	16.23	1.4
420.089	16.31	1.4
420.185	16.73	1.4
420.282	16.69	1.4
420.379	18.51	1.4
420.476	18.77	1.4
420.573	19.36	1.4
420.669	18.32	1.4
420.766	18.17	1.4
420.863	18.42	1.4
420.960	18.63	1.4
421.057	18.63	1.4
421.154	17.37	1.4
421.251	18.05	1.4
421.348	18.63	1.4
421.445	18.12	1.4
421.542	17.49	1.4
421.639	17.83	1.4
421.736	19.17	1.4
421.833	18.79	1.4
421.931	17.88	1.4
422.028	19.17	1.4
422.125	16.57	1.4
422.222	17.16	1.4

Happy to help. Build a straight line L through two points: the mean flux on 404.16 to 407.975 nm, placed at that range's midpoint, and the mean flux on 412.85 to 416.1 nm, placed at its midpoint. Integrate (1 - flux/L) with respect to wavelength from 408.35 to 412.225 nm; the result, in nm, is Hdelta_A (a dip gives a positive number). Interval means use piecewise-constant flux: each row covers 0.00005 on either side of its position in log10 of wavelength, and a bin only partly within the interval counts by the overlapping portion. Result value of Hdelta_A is 0.52 nm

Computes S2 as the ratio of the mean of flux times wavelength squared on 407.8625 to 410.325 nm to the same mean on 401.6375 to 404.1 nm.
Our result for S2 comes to 0.9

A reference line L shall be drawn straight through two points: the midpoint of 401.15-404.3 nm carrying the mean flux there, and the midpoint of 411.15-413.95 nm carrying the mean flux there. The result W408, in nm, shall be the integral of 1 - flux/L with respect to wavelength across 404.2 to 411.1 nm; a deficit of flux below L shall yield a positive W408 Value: 0.50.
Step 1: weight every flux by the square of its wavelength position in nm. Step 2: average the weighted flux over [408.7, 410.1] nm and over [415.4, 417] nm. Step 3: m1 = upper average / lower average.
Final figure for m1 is 1.2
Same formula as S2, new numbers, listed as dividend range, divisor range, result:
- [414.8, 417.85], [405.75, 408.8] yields 1.08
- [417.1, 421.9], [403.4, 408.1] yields 1.07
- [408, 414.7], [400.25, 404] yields 0.93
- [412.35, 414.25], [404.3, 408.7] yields 1.02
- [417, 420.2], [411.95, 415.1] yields 1.04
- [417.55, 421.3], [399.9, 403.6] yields 1.05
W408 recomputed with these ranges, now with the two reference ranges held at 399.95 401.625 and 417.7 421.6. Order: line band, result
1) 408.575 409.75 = 0.10 nm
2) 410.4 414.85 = 0.25 nm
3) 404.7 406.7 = 0.05 nm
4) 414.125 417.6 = -0.07 nm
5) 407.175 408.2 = 0.05 nm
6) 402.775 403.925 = 0.00 nm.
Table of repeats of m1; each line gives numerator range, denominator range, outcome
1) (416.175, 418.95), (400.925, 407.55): 1.07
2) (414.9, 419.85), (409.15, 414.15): 1.17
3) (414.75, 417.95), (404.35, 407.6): 1.09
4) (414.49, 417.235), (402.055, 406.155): 1.07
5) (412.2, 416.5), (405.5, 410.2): 1.09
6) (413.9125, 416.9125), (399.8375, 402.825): 1.05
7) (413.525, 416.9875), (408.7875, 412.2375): 1.22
